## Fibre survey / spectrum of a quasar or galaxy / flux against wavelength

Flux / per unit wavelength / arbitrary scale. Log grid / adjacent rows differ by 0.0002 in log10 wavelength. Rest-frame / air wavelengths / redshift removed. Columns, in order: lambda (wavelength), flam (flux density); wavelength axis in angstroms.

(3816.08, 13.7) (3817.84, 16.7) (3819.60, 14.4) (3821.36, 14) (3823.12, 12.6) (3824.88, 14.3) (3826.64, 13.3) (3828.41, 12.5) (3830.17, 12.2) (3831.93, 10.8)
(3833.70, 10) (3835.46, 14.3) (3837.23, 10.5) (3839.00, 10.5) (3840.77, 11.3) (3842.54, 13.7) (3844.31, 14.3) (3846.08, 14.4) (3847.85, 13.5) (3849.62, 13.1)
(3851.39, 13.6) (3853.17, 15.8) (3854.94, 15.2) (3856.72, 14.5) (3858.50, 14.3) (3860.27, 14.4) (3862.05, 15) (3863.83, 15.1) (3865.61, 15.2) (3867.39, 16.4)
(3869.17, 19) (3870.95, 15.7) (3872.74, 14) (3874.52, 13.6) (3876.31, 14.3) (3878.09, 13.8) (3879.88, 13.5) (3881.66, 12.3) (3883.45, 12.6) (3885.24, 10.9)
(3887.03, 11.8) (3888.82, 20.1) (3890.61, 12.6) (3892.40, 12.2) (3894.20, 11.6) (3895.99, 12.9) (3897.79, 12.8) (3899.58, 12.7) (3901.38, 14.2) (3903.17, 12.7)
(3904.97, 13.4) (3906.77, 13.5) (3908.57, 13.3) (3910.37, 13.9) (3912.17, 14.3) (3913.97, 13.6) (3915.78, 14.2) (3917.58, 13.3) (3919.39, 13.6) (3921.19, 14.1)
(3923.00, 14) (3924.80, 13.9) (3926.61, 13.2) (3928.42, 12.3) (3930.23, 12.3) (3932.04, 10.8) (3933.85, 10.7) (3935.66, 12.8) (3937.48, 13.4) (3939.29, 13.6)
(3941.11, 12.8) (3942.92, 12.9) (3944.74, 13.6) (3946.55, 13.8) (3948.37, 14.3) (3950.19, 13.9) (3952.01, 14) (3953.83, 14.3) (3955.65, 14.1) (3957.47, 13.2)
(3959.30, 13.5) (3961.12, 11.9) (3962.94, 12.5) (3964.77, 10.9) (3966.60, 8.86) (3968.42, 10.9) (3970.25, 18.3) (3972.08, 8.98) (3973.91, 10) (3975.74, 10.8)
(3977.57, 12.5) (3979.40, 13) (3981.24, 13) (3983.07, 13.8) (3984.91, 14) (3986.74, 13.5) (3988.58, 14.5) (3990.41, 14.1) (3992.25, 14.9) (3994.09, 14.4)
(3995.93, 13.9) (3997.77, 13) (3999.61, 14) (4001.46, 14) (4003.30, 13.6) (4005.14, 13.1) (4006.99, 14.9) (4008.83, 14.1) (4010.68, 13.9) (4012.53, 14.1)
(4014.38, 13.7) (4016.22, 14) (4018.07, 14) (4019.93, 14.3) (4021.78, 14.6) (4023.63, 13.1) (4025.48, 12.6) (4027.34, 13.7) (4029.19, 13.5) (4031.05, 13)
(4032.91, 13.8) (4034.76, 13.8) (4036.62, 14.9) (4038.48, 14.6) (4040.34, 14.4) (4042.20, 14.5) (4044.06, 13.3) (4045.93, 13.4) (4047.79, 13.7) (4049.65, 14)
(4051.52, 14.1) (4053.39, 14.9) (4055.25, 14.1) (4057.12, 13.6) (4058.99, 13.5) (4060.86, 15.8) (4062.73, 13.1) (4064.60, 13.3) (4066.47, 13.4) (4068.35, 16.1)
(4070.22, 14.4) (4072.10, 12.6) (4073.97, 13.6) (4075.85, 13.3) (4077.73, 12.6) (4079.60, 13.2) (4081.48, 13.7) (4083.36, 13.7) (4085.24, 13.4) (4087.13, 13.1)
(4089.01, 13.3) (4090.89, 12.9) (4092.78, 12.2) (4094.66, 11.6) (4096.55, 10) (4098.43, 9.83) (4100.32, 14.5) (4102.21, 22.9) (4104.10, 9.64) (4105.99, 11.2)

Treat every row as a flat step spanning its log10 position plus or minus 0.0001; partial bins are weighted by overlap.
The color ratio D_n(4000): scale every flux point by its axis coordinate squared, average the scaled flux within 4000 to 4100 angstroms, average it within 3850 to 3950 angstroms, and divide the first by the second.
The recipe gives 1.1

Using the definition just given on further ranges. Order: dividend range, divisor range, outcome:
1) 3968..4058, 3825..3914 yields 1.08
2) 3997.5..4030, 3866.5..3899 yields 1.06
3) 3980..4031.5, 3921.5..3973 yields 1.11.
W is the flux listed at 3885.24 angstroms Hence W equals 10.9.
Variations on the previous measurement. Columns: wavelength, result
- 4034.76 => 13.8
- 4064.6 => 13.3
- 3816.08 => 13.7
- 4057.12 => 13.6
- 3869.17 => 19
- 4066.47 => 13.4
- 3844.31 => 14.3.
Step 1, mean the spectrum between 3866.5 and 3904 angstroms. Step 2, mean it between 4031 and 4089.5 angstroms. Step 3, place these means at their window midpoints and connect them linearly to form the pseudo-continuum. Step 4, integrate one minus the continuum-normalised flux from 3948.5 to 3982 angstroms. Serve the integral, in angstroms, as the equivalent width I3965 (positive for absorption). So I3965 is 3.14 angstroms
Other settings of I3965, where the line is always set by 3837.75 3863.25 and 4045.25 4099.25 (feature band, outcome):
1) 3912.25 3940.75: 1.2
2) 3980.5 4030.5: -1.4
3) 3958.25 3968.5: 1.6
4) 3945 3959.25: -0.3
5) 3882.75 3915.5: 0.9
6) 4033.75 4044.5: -0.7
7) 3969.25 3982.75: 1.1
